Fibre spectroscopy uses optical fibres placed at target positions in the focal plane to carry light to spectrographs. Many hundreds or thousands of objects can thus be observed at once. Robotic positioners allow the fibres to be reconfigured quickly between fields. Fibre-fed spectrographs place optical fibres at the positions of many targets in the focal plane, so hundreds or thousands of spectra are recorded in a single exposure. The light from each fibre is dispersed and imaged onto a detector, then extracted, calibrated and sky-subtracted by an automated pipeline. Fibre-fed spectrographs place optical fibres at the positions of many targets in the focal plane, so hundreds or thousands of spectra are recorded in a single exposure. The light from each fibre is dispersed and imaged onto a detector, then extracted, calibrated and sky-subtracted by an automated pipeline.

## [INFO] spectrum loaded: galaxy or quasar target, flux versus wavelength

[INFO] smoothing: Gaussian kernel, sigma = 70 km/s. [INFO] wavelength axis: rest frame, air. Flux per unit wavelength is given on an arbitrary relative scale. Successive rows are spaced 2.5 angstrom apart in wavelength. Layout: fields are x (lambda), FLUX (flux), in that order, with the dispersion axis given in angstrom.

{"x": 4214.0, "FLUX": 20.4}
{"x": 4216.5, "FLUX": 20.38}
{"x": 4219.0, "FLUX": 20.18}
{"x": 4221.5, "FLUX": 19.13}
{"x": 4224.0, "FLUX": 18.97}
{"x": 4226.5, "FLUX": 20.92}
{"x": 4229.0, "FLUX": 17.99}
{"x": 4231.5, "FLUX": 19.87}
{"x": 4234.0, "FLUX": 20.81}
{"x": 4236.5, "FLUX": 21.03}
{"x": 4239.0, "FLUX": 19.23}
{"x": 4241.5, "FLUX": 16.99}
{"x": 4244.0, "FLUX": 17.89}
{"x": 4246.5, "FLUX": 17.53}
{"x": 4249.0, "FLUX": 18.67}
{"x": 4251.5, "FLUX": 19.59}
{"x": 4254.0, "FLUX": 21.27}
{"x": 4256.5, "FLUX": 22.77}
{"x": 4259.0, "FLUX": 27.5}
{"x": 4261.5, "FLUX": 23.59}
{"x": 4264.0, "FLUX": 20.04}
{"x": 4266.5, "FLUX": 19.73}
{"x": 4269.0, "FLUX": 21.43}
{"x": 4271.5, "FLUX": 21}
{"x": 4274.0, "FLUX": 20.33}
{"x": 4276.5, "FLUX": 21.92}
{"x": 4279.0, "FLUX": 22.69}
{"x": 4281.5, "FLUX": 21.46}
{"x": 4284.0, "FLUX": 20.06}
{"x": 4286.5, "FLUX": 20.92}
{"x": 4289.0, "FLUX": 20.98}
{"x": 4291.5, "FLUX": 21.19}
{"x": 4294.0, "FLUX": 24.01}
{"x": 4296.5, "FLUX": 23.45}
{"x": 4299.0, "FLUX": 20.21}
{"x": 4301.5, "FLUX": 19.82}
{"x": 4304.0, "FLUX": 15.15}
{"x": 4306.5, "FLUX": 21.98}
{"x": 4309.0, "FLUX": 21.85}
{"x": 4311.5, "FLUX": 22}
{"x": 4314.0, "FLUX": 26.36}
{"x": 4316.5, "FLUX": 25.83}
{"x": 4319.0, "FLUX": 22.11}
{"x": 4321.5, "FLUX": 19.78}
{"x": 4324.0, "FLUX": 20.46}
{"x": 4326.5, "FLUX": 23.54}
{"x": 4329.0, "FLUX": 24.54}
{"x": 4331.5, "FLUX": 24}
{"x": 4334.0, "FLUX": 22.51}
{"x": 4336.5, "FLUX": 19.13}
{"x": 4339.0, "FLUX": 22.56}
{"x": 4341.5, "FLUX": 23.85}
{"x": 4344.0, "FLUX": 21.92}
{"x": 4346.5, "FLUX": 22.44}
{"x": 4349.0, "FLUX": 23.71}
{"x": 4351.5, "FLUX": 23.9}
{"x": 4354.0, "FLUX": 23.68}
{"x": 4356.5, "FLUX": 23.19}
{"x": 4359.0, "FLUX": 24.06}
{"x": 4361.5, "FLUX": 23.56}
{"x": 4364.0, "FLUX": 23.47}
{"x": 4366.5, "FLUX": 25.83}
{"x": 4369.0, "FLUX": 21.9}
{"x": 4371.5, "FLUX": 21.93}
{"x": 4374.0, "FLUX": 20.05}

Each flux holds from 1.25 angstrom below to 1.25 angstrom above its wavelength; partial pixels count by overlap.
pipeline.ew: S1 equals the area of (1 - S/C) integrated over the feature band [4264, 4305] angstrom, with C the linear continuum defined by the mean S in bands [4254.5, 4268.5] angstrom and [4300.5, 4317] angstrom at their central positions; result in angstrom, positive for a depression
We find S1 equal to 2.3 angstrom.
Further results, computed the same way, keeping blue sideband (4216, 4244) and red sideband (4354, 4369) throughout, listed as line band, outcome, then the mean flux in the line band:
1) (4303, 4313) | 0.7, 20.5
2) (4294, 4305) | 0.8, 20.3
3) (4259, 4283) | -1.0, 21.7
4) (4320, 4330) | 0.3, 22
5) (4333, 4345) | 0.6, 22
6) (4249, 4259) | -0.7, 21.7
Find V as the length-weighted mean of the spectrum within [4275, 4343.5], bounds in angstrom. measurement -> 21.9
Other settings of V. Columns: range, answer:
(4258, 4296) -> 21.8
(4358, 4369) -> 24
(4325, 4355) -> 23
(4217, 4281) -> 20.5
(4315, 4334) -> 22.9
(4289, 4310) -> 20.9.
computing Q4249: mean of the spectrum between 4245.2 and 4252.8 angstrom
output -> 18.6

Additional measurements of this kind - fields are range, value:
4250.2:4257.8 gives 21.2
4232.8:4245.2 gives 19.2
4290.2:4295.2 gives 22.6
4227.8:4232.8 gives 19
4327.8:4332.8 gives 24.2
